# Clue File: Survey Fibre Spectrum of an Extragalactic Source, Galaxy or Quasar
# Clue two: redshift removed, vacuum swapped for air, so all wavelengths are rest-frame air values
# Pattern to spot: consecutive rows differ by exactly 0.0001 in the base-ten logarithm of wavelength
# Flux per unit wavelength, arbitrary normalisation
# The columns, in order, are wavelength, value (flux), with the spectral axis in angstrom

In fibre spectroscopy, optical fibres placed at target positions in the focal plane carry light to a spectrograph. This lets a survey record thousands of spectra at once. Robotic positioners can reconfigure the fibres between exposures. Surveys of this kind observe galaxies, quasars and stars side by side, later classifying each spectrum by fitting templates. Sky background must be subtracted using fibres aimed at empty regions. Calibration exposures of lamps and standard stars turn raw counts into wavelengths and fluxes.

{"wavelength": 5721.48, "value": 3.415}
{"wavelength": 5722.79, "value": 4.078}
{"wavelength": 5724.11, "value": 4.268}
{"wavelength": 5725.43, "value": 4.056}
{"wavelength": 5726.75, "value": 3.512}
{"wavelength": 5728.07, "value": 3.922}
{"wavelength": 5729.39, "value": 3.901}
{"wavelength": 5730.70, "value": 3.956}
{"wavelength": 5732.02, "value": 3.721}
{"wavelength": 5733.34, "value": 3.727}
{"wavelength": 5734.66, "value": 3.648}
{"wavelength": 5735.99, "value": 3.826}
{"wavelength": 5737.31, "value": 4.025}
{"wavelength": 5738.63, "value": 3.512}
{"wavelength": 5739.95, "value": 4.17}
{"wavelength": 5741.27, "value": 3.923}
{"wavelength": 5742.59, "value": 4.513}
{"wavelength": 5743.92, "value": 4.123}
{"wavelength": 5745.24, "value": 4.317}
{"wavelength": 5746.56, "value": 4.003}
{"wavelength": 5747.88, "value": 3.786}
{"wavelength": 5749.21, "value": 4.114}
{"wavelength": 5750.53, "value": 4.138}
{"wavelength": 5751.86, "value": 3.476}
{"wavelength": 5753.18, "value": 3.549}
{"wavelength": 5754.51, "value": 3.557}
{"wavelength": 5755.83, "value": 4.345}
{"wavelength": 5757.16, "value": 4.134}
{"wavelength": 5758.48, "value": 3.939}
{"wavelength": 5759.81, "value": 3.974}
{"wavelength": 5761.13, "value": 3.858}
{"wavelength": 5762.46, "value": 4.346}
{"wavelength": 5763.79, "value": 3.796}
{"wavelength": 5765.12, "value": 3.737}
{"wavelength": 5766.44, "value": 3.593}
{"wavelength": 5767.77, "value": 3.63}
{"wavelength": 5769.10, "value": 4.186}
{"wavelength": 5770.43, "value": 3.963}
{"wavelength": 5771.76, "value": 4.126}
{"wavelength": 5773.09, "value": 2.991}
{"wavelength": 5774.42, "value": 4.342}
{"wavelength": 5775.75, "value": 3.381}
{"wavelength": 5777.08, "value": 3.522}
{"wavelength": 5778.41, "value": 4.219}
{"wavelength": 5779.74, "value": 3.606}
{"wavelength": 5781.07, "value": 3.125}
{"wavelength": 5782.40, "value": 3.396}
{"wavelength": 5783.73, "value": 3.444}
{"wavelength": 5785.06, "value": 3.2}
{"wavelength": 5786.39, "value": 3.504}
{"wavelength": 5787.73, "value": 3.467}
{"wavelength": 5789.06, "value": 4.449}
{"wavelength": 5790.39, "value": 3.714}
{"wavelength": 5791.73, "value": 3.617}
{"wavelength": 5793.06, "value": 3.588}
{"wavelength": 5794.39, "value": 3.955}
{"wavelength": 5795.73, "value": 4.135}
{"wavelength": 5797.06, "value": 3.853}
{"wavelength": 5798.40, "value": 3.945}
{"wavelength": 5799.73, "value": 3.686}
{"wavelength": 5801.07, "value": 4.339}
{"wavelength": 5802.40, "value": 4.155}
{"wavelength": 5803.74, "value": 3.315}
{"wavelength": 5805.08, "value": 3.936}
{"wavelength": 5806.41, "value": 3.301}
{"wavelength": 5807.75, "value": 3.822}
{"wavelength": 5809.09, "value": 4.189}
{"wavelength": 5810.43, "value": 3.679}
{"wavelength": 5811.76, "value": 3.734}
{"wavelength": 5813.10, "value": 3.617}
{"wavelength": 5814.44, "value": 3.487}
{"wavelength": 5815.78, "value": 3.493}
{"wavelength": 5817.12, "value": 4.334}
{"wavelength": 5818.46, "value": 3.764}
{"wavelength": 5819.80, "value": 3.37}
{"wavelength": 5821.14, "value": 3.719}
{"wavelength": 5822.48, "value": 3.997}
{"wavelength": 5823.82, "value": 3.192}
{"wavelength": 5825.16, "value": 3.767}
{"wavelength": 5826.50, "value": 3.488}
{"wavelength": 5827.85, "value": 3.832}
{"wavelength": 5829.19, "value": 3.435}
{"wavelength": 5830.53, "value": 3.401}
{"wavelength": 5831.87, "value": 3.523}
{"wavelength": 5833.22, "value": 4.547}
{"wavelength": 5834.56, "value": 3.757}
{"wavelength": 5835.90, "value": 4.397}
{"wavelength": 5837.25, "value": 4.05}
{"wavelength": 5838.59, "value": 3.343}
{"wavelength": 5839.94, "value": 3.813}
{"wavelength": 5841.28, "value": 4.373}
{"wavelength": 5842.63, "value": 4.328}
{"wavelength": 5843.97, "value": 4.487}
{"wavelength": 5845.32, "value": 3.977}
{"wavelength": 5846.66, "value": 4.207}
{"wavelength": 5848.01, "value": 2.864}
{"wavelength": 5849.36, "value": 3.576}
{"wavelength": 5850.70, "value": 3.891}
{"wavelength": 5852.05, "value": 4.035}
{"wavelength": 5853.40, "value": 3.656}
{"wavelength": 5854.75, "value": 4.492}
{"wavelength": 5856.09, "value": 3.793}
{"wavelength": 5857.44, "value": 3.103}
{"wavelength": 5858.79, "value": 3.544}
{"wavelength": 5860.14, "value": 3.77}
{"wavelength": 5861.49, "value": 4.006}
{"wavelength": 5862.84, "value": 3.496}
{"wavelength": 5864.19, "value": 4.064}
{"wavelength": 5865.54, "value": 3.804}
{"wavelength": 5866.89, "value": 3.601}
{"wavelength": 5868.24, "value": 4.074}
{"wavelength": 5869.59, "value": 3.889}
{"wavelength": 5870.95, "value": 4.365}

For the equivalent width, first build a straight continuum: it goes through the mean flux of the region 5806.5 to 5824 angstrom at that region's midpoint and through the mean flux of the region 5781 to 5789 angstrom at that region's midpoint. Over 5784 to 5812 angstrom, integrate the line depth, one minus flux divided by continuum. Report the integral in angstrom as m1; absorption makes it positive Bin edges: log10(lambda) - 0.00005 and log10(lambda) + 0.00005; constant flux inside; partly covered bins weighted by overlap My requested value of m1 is -1.7 angstrom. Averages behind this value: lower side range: 3.46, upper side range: 3.72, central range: 3.79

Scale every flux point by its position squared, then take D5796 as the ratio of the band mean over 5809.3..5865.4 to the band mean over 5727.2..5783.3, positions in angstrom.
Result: 1.0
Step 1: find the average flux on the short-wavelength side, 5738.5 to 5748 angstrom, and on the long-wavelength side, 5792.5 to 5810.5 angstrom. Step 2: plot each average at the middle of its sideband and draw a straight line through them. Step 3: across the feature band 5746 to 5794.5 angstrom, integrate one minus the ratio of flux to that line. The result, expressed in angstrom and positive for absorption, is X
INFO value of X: 2.5 angstrom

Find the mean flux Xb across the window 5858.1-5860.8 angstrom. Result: 3.65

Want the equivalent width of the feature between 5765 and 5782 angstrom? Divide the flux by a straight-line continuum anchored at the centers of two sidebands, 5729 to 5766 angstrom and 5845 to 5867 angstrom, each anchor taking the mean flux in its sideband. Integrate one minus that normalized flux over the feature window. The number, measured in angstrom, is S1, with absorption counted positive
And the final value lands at 0.7 angstrom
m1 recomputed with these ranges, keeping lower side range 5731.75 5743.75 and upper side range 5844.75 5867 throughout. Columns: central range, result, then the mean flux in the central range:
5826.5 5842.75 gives -0.3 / 3.87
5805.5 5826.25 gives 0.6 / 3.7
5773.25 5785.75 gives 1.0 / 3.56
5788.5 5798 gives -0.1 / 3.9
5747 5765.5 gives -0.1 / 3.91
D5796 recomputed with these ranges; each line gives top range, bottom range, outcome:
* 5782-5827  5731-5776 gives 0.97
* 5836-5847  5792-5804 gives 1.06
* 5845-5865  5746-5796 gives 1.02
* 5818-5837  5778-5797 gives 1.03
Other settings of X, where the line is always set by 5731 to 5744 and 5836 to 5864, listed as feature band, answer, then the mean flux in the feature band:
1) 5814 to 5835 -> 0.9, 3.7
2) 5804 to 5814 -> 0.4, 3.73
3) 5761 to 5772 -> 0.0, 3.91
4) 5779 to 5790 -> 1.0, 3.54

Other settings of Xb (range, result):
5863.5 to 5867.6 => 3.83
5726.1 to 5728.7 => 3.71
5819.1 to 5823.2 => 3.69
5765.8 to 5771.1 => 3.84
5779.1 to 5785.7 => 3.36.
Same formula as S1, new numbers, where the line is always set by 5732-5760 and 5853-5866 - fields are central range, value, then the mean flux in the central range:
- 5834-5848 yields -0.8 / 4.02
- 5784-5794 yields 0.6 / 3.65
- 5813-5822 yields 0.3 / 3.69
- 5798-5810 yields 0.0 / 3.85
